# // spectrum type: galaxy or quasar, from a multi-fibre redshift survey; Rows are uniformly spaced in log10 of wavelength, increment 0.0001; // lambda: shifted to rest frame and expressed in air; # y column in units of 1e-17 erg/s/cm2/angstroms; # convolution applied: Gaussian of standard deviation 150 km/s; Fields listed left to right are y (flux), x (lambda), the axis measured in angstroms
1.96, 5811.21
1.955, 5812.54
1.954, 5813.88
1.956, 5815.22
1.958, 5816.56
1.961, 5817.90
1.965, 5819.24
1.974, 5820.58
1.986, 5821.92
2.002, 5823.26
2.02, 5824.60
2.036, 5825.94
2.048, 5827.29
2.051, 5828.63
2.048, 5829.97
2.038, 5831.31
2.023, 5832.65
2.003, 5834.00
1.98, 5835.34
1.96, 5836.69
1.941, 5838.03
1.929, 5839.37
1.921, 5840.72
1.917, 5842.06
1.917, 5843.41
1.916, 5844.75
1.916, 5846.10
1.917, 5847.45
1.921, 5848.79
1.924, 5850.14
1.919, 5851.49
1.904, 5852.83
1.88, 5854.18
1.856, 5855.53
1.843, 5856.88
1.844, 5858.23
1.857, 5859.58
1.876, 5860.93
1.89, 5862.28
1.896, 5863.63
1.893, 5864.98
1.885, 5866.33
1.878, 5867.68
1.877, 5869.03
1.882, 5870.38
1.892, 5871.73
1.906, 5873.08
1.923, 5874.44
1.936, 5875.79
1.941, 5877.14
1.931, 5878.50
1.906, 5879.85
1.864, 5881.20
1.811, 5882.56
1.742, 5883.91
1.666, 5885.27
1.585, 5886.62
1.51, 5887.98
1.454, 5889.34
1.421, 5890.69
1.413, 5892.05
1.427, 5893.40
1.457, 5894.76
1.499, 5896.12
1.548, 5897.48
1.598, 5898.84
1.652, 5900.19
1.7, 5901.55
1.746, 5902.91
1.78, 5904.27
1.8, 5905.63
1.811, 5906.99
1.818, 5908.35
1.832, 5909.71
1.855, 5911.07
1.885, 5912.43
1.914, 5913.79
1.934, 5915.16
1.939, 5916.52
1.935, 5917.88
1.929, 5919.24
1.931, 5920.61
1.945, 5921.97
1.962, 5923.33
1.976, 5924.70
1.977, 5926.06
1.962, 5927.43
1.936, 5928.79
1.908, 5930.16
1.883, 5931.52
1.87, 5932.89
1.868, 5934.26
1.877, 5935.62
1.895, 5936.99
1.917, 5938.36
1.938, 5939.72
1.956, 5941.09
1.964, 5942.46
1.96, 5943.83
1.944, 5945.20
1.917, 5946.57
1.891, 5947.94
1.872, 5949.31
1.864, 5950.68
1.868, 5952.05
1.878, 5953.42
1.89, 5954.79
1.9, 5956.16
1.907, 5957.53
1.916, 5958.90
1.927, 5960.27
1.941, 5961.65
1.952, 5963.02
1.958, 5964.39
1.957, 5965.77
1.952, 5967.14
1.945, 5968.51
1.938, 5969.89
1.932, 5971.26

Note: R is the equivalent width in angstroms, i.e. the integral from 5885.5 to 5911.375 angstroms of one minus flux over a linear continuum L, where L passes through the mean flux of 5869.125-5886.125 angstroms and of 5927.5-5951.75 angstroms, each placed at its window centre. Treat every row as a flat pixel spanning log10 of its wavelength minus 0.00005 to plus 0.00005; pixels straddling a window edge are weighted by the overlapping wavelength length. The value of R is 3.5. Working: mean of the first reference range 1.86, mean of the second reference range 1.91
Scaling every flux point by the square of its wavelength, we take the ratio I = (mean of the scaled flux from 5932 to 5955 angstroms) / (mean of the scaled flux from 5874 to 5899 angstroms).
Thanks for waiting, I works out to 1.2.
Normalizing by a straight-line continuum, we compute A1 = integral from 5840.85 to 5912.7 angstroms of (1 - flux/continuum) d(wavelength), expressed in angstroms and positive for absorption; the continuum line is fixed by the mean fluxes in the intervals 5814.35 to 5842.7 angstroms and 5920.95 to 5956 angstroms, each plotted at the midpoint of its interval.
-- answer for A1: 6.1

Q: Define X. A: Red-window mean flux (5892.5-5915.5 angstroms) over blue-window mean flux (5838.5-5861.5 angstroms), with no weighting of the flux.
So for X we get 0.90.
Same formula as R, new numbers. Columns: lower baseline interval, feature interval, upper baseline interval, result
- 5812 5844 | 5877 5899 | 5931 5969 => 3.6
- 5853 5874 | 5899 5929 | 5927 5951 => 0.5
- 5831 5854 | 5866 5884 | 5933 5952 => 0.4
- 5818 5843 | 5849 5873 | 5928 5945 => 1.0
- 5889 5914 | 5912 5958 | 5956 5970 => -2.7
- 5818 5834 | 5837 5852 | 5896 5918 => 0.3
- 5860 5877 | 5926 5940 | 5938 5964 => 0.0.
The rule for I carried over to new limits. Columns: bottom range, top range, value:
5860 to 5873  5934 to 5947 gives 1.05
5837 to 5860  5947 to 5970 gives 1.04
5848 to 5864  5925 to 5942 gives 1.04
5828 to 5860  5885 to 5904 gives 0.82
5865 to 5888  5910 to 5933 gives 1.06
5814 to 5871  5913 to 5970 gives 1.03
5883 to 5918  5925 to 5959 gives 1.15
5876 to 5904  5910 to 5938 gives 1.18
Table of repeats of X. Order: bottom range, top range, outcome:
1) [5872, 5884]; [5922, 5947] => 1.02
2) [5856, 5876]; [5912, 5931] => 1.03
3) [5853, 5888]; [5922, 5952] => 1.04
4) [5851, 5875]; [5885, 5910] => 0.86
